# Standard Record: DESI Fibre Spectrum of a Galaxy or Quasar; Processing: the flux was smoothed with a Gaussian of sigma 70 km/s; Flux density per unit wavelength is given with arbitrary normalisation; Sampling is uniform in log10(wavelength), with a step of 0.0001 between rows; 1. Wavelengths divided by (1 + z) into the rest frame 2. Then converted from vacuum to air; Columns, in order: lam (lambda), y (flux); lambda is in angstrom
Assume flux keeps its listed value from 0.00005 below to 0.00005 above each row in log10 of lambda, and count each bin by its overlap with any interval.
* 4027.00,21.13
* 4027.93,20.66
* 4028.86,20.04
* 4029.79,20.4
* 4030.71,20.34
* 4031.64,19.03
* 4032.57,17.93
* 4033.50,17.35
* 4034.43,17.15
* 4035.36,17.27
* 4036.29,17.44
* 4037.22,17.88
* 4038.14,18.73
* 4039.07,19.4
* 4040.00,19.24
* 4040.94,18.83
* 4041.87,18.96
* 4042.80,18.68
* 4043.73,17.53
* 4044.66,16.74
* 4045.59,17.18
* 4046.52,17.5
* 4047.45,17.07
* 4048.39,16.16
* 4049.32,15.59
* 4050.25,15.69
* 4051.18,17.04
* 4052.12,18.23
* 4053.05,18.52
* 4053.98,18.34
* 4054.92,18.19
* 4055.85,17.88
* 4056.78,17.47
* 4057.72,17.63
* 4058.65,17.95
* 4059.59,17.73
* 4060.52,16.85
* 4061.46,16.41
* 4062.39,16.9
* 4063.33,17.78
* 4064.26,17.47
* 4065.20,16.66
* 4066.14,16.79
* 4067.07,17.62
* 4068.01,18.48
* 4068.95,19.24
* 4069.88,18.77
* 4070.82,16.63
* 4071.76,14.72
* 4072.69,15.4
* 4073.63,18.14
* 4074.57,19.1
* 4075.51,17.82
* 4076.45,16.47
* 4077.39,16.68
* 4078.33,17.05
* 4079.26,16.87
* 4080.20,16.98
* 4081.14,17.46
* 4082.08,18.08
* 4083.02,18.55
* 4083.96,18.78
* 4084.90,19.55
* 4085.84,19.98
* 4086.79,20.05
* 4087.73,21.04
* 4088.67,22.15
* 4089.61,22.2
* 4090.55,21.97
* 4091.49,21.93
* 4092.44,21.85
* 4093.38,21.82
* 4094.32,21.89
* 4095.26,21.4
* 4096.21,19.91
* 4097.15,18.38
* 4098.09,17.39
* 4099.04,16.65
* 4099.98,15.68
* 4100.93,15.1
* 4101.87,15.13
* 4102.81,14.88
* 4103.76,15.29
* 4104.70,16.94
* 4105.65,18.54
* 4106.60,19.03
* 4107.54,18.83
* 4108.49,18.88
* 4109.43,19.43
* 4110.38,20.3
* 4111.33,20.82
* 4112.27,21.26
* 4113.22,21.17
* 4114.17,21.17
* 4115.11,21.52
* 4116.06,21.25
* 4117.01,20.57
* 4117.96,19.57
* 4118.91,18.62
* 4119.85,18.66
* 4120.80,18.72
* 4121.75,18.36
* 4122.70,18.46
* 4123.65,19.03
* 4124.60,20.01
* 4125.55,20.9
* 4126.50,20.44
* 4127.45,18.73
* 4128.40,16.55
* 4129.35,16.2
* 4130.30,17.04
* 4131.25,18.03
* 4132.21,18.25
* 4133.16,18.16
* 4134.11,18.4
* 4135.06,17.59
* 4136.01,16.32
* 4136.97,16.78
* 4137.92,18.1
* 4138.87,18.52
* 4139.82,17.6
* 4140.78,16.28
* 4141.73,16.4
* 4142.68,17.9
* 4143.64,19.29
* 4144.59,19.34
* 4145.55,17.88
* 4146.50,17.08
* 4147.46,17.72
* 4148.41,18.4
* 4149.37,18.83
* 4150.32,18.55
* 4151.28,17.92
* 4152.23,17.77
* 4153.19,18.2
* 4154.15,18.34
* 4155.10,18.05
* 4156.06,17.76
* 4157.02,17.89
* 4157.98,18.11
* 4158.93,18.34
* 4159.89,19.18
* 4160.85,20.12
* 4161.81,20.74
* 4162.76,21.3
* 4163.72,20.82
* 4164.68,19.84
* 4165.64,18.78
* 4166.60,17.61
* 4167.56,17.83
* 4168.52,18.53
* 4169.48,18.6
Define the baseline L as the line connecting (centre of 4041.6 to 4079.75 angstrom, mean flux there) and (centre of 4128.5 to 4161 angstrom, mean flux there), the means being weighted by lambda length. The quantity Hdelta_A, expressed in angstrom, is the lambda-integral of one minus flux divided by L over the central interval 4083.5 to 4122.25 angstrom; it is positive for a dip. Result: -3.9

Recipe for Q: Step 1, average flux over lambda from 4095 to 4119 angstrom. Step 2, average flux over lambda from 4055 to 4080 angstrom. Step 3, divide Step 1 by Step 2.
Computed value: 1.1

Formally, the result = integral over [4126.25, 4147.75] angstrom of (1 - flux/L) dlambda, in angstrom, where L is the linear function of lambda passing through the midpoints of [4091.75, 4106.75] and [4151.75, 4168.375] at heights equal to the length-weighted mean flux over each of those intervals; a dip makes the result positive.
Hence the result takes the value 1.0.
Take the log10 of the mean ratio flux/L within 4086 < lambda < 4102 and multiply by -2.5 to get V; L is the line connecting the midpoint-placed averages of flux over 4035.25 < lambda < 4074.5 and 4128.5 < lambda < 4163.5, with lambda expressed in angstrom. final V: -0.11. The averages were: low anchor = 17.6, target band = 19.8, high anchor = 18.1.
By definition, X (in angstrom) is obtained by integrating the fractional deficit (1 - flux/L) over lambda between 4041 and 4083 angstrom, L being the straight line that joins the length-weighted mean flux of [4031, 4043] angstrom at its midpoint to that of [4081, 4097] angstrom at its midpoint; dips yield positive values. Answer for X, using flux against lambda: 4.25 angstrom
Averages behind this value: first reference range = 18.3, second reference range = 20.5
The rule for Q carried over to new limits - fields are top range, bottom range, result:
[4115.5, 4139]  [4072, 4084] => 1.07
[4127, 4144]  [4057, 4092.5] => 0.96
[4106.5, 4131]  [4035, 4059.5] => 1.10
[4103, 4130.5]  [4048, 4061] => 1.10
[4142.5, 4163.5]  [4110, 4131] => 0.95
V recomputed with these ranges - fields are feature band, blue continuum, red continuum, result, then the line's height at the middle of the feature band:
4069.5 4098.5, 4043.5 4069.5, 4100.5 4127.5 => -0.05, 18.2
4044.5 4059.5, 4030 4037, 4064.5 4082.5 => 0.03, 17.8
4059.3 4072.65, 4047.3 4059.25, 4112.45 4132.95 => 0.03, 17.7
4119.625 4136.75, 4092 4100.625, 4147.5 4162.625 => 0.04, 18.9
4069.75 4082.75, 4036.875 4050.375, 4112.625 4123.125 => 0.09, 18.7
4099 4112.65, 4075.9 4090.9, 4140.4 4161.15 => 0.05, 18.7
